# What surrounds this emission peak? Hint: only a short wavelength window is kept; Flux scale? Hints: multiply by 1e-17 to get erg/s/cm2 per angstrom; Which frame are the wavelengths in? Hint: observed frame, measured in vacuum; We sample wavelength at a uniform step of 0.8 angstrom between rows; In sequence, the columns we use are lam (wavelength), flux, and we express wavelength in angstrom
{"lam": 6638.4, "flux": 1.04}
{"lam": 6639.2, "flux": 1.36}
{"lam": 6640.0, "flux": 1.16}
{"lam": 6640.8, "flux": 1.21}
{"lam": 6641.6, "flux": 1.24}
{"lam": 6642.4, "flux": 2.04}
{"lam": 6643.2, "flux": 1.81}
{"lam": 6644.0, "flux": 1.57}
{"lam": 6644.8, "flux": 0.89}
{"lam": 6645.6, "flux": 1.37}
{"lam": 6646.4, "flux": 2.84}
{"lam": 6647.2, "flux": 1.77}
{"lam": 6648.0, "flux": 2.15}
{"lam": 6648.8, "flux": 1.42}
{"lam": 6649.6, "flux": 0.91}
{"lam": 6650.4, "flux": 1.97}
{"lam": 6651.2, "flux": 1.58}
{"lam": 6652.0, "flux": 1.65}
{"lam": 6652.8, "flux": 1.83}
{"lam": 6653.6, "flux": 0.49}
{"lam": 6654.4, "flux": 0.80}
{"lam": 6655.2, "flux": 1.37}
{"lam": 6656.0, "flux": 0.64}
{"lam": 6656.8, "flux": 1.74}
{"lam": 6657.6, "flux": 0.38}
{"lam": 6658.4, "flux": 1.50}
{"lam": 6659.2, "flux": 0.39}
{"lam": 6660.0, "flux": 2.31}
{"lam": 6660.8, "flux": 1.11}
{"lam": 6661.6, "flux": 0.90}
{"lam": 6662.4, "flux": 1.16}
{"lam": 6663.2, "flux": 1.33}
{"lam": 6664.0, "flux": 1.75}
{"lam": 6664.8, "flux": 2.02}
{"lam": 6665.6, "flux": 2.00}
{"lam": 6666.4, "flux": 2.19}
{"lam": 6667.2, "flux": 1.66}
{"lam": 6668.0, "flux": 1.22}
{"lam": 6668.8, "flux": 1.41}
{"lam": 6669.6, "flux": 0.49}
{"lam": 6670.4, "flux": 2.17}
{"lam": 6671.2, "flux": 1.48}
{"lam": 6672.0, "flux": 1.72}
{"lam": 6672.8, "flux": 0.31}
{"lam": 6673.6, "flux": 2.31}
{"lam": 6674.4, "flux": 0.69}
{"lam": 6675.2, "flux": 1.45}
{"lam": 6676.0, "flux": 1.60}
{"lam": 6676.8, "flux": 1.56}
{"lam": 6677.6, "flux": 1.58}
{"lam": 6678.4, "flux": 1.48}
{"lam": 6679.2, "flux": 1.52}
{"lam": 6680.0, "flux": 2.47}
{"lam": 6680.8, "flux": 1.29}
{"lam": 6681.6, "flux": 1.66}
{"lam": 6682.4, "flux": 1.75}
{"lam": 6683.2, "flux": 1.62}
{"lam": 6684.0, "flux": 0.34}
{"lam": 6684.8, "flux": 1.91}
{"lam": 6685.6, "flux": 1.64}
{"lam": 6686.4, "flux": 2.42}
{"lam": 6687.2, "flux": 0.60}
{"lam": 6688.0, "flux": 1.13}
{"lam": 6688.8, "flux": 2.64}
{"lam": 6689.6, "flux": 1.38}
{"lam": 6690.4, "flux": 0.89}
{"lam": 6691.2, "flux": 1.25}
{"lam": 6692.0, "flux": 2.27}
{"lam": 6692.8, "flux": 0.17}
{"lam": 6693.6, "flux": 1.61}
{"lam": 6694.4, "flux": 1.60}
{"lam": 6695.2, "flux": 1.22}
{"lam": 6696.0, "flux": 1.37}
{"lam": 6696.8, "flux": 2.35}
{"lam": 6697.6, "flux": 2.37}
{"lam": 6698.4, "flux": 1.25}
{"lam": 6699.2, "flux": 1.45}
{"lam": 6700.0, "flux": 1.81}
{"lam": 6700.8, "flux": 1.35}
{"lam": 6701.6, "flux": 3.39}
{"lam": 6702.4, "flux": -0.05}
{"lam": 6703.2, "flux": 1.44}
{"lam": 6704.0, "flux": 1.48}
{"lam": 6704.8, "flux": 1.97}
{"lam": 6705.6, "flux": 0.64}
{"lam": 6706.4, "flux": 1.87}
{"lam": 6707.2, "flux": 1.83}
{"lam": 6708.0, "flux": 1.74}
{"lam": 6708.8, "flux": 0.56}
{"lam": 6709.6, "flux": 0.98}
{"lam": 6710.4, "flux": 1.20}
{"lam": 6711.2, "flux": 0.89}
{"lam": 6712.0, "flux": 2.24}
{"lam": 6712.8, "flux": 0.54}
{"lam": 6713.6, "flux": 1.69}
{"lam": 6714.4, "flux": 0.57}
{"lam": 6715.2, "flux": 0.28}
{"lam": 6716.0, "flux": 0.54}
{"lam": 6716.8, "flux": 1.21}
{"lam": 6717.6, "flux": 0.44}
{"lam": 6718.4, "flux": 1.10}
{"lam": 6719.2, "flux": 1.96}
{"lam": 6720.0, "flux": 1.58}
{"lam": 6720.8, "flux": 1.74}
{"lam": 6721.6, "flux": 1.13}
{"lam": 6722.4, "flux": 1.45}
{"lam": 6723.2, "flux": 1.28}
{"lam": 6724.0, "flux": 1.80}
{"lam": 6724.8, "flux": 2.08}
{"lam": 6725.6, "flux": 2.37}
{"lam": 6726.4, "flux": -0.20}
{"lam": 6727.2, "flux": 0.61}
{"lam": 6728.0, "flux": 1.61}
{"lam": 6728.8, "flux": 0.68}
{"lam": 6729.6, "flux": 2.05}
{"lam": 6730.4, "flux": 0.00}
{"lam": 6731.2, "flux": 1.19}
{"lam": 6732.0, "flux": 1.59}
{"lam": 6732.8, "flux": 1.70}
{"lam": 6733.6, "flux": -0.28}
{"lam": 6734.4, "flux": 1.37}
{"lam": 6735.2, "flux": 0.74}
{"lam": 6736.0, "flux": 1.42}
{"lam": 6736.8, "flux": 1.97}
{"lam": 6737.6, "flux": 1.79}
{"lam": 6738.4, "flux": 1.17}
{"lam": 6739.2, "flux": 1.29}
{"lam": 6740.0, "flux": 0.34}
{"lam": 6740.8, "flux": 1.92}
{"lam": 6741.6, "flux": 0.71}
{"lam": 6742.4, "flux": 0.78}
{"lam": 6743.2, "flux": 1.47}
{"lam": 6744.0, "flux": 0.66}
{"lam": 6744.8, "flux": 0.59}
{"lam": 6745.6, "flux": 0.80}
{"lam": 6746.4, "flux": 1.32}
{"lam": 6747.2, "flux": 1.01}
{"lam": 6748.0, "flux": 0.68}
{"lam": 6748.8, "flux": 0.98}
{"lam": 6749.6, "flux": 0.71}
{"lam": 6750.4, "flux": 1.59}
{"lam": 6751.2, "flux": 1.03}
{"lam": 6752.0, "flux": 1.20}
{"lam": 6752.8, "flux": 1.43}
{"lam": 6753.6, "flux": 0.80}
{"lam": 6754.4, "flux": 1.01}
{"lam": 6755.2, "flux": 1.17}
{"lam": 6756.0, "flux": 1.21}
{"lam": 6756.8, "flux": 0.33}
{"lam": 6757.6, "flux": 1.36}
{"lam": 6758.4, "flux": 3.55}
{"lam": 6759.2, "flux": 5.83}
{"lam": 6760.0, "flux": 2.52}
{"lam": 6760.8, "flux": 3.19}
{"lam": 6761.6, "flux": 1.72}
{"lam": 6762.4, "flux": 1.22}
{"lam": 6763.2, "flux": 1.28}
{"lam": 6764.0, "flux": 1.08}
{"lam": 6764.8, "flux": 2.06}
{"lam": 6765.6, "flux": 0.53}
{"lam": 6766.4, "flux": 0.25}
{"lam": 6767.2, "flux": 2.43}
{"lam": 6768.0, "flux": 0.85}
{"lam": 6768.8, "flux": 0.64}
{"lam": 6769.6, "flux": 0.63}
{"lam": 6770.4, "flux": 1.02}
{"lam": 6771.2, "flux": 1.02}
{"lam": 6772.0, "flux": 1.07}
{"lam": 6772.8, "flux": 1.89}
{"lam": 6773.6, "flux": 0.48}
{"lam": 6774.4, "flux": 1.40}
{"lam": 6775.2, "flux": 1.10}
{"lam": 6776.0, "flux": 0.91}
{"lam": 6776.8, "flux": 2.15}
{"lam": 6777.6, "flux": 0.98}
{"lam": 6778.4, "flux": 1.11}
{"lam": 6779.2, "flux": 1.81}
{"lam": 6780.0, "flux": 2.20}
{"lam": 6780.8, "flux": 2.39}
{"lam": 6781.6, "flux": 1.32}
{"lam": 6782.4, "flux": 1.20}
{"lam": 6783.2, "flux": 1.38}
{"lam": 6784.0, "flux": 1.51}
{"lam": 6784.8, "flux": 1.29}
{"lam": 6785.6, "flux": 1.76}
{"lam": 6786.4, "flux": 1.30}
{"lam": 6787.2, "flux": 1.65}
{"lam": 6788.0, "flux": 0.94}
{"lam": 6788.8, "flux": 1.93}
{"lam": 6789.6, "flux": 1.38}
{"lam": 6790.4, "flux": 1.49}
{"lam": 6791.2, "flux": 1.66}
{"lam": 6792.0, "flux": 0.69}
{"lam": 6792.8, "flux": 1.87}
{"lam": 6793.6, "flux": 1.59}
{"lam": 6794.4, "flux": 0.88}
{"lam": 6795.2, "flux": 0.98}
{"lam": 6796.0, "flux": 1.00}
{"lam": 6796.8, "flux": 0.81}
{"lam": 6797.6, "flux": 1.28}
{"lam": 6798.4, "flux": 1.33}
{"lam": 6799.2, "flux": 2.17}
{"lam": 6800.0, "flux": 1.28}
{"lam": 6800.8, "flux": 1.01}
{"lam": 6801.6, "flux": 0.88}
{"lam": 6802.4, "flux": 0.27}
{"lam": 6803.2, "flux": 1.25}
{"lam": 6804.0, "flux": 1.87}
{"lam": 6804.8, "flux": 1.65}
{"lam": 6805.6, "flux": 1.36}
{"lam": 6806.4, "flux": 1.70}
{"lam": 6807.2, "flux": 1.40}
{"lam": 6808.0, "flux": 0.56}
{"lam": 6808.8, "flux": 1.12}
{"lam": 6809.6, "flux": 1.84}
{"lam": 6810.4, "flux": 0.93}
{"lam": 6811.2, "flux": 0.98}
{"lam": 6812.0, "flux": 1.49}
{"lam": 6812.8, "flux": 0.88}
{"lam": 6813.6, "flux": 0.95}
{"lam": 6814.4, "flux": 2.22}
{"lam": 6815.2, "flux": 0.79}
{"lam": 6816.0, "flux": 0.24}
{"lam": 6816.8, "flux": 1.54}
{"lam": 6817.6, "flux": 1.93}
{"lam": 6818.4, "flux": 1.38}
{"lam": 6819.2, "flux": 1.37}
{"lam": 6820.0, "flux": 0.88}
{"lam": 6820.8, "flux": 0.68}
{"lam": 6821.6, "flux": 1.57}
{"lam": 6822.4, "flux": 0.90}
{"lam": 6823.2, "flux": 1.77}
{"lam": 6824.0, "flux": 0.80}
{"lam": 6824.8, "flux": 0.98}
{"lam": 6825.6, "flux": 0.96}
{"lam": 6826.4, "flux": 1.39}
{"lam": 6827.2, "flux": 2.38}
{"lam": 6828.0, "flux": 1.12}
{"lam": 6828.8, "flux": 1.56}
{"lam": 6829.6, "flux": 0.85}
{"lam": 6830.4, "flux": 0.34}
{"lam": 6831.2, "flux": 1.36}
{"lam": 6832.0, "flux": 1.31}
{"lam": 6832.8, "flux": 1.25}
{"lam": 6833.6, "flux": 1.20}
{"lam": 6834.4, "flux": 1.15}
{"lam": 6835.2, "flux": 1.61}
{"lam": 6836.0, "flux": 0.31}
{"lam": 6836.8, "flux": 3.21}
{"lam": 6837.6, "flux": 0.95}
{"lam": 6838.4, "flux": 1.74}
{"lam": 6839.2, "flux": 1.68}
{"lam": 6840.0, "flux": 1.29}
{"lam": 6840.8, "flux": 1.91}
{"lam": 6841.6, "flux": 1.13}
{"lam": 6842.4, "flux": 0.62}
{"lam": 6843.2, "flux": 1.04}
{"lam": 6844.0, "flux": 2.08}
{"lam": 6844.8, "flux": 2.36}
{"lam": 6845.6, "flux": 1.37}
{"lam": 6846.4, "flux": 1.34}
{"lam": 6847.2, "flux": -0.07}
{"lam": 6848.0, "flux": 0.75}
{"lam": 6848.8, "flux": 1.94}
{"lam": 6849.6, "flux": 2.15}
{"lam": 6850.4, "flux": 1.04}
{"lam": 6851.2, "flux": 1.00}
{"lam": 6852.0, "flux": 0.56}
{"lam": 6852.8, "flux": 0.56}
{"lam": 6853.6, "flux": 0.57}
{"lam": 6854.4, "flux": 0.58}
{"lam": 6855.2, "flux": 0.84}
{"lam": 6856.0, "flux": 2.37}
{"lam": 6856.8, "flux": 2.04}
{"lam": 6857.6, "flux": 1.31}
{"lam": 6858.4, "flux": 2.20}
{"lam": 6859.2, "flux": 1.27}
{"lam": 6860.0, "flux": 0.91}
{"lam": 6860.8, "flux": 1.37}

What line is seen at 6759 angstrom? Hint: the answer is Hbeta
